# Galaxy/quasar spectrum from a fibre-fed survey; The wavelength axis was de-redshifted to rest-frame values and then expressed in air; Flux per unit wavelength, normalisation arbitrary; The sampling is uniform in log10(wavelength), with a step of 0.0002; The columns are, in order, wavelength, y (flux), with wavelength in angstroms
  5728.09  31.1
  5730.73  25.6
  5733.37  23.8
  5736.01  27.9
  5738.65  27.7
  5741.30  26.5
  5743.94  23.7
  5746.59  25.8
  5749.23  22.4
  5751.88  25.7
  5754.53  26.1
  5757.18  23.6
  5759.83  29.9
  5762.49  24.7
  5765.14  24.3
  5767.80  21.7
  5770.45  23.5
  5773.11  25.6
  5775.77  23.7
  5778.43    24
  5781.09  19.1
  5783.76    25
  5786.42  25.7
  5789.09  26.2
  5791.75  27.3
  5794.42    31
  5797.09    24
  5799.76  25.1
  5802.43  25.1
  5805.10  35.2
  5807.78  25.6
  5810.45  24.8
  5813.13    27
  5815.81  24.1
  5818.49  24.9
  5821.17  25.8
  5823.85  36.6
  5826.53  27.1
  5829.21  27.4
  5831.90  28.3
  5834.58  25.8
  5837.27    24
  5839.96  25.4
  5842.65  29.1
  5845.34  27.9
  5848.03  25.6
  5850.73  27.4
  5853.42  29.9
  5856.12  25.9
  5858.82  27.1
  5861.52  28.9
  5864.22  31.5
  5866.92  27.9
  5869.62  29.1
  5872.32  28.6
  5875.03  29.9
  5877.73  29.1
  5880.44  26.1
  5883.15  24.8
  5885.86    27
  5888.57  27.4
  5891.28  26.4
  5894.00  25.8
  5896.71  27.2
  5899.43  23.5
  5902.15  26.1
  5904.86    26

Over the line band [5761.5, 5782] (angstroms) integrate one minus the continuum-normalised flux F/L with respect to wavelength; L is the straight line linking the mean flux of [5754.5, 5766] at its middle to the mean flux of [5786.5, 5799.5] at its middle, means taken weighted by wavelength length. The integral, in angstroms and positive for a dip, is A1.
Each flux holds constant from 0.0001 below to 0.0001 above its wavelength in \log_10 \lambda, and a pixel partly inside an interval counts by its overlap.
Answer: 2.1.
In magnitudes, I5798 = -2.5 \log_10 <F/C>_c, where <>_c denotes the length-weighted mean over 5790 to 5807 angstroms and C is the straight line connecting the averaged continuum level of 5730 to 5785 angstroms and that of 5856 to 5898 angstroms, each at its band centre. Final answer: -0.08 mag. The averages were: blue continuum 24.8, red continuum 27.7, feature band 27.8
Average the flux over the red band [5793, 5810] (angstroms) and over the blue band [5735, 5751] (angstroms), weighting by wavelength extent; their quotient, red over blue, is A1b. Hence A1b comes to 1.07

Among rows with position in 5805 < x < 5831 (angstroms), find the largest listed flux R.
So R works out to 36.6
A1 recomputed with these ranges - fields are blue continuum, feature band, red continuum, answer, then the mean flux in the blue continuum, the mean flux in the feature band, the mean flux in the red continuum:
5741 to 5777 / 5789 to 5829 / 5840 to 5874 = -1.32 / 24.8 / 27.4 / 28.1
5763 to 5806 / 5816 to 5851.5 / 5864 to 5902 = -1.26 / 25.3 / 27.2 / 27.3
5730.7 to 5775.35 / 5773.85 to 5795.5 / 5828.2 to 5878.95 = 0.68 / 25.2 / 25.2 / 27.8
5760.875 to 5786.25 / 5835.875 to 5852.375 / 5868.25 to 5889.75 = -0.13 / 23.7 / 26.6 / 27.8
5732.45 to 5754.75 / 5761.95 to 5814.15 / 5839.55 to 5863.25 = 1.89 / 25.5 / 25.4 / 27.6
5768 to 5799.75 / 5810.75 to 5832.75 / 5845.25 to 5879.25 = -0.75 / 24.9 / 27.5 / 28.4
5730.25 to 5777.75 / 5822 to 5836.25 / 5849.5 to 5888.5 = -0.94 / 25.1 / 28.8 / 28.1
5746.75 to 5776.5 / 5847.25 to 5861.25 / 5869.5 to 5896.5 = -0.35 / 24.7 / 27.4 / 27.3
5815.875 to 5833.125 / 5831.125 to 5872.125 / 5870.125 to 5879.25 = 1.48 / 28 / 27.6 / 29.1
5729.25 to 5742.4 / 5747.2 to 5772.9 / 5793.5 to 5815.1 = 1.80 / 26.3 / 24.7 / 27.1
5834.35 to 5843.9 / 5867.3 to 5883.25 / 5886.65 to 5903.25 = -1.28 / 26.1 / 28.2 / 26.1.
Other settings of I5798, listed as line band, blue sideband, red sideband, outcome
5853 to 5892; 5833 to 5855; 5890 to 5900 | -0.06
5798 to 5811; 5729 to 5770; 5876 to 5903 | -0.06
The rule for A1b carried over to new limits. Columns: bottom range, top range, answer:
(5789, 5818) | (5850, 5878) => 1.07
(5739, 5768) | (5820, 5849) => 1.10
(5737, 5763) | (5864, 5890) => 1.09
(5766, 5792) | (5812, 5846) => 1.13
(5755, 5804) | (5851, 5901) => 1.10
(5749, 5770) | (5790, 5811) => 1.10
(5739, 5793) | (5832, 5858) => 1.08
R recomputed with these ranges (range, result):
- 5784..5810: 35.2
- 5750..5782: 29.9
